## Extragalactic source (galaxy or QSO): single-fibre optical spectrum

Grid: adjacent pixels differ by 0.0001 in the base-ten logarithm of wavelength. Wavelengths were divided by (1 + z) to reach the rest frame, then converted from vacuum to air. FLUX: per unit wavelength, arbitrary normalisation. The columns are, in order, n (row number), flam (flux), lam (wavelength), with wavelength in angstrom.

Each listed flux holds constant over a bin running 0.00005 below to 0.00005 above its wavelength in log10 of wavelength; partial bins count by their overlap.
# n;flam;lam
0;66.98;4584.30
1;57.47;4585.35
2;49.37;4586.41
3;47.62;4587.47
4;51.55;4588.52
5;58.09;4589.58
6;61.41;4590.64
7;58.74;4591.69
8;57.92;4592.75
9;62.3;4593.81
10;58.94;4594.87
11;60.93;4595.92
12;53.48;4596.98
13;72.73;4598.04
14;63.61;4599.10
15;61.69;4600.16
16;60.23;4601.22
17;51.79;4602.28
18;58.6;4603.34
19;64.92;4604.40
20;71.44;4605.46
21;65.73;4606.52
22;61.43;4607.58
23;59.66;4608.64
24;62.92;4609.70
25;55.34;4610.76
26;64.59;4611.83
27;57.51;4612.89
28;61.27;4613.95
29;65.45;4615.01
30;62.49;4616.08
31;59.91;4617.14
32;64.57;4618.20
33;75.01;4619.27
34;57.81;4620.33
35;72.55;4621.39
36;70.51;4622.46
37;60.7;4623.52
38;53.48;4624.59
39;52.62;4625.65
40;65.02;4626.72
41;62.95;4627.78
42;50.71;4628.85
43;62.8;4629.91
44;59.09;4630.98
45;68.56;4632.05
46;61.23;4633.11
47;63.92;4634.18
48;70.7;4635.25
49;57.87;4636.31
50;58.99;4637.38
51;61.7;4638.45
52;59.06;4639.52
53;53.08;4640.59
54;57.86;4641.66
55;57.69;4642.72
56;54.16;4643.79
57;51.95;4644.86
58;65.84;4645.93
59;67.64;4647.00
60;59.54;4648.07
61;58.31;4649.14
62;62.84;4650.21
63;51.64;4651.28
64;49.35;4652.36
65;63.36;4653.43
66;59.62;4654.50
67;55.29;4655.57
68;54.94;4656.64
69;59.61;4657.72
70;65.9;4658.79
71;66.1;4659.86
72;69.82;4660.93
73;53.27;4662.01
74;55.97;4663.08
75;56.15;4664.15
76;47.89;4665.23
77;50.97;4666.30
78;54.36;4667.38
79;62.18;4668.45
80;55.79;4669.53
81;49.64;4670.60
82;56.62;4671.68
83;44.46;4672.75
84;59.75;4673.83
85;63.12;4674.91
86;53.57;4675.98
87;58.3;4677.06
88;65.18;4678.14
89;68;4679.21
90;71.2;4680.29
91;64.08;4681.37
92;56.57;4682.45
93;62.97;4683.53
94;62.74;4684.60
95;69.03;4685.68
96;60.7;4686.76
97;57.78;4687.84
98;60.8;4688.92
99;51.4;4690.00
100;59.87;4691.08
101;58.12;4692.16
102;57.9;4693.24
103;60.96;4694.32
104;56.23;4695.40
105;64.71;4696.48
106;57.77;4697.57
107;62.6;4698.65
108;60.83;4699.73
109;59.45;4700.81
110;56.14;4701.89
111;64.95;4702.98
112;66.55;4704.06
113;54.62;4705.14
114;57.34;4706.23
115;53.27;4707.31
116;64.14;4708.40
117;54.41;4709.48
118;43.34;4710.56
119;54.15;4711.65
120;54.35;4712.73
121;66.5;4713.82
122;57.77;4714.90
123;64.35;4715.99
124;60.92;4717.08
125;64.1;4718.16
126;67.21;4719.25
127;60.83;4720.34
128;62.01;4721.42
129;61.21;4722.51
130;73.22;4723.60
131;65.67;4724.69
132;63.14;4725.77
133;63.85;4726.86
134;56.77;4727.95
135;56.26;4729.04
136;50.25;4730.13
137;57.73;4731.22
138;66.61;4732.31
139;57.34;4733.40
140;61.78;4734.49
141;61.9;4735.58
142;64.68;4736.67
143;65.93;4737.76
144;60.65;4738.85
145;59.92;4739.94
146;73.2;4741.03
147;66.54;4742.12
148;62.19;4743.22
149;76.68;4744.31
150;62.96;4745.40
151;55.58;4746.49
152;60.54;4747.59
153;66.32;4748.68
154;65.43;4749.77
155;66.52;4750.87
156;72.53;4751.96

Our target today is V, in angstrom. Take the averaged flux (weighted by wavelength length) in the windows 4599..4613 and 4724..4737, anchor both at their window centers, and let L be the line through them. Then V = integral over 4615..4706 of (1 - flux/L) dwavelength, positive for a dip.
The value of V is 1.7 angstrom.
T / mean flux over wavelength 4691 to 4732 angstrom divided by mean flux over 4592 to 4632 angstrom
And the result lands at 0.97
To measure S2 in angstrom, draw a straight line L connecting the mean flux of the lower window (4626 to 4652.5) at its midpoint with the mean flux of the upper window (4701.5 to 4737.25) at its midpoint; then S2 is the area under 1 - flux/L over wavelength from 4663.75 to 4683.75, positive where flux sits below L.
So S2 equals 0.70 angstrom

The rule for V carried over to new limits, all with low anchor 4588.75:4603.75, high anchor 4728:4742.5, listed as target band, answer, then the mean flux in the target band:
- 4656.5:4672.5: 0.9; 57.1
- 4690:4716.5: 1.1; 58.6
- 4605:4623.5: -1.2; 63.9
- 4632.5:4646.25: 0.2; 59.5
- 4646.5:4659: 0.4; 58.8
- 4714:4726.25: -0.5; 63.8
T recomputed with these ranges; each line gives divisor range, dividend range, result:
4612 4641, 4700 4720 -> 0.95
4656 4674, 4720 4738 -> 1.09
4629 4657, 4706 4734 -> 1.01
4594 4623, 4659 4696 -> 0.94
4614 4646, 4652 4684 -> 0.96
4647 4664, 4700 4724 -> 1.01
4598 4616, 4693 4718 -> 0.95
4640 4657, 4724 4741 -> 1.06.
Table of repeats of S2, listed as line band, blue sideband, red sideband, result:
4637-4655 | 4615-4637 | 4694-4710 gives 1.01 angstrom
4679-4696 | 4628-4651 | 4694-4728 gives -0.19 angstrom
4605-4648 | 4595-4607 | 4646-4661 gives -0.28 angstrom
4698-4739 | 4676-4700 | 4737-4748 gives 1.66 angstrom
